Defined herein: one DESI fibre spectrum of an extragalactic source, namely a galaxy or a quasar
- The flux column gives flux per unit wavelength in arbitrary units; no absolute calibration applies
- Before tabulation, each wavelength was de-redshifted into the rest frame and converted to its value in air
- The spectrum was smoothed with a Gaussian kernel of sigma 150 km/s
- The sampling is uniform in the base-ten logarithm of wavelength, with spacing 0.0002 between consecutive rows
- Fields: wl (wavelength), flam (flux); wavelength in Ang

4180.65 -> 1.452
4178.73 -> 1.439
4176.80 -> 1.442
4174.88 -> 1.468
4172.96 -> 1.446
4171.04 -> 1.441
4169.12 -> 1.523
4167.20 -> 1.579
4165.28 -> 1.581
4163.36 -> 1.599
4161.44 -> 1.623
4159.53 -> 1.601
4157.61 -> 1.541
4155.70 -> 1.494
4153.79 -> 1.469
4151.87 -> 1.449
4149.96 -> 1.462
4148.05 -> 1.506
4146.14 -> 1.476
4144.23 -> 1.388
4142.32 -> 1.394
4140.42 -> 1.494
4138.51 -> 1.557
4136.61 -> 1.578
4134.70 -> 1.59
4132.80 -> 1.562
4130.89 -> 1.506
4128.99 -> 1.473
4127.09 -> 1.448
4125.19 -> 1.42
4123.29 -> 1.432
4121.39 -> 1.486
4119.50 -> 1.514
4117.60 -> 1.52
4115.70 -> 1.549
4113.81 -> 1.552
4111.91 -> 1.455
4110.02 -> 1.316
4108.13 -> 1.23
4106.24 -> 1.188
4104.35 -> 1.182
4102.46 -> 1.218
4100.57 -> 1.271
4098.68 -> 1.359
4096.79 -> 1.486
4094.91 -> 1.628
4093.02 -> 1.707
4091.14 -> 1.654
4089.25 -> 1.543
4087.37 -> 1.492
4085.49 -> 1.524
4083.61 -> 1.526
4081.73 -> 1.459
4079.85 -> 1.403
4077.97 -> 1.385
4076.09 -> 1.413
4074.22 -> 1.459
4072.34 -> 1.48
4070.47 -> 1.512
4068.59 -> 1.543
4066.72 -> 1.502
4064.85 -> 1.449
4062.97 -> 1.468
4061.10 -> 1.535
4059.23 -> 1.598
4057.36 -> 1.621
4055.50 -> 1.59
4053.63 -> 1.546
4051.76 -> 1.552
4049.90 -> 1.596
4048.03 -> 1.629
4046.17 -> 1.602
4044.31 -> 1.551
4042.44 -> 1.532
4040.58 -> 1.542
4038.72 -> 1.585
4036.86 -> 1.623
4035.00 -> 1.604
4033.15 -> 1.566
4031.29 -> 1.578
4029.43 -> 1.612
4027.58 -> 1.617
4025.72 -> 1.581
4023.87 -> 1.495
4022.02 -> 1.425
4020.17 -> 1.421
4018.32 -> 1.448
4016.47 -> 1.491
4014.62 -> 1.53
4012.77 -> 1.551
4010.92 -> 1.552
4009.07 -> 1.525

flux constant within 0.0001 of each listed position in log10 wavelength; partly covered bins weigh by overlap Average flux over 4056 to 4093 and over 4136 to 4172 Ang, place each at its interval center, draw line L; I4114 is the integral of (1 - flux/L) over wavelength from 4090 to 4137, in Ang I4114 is 1.8 Ang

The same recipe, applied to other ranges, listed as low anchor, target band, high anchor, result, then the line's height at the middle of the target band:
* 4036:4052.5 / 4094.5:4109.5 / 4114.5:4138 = 2.16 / 1.53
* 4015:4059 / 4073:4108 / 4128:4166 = 2.36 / 1.54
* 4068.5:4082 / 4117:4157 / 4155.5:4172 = 0.98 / 1.52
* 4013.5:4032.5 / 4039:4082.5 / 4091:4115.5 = -1.69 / 1.46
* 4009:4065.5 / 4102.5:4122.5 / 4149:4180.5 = 1.75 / 1.53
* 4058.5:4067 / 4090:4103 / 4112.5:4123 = 0.25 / 1.51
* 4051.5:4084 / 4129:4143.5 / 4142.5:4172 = -0.11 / 1.51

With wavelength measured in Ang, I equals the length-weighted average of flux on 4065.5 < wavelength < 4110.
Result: 1.44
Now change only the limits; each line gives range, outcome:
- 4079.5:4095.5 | 1.55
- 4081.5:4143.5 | 1.46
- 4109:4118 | 1.47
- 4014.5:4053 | 1.55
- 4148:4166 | 1.53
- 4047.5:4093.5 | 1.52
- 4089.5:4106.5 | 1.42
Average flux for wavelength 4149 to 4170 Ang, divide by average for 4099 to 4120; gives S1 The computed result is 1.1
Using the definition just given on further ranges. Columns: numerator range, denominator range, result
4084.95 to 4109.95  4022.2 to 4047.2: 0.90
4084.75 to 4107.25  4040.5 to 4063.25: 0.91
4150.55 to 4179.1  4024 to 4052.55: 0.96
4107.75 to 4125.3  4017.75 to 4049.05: 0.94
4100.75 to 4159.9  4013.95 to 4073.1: 0.94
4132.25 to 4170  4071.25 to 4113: 1.07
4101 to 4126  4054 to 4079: 0.92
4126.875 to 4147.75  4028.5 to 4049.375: 0.95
